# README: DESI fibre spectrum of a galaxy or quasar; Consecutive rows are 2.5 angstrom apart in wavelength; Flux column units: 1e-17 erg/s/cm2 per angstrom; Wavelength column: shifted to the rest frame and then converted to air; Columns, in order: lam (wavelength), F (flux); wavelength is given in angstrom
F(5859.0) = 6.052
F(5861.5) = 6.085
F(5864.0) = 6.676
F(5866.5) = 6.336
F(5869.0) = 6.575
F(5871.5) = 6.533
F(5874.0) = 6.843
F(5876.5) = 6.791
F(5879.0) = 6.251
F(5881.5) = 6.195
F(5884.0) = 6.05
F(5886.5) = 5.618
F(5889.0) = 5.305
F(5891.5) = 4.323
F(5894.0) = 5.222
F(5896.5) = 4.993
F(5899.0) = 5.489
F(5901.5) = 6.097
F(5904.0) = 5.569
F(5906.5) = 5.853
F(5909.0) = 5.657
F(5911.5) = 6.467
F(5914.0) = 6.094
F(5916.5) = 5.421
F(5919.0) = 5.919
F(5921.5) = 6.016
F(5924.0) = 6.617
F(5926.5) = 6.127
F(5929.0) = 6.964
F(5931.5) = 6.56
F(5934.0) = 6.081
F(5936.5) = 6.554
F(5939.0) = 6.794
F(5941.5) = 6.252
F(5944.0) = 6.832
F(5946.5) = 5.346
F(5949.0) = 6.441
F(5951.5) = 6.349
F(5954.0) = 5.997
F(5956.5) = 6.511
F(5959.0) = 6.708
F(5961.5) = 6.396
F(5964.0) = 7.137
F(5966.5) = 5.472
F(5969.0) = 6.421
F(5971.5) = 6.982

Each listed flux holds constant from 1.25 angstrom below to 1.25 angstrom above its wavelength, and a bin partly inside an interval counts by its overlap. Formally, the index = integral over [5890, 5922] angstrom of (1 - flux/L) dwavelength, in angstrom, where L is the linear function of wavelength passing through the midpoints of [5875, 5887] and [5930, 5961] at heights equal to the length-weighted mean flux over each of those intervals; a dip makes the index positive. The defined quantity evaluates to 3.4 angstrom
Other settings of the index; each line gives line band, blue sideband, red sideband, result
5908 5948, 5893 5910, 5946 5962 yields -2.1 angstrom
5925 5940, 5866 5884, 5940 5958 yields -0.5 angstrom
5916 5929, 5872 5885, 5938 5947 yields 0.5 angstrom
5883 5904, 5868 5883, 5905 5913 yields 2.8 angstrom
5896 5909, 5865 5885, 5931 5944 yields 1.7 angstrom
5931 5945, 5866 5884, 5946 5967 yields -0.3 angstrom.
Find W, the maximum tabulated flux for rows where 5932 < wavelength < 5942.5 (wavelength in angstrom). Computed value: 6.794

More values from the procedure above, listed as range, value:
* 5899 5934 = 6.964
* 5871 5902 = 6.843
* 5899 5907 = 6.097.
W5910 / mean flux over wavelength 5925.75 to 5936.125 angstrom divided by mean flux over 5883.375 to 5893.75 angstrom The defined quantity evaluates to 1.2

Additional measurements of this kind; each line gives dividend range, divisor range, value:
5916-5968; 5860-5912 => 1.06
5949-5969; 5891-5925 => 1.11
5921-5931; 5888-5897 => 1.31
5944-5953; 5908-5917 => 1.03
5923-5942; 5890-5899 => 1.31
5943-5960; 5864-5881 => 0.96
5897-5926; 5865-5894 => 0.98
